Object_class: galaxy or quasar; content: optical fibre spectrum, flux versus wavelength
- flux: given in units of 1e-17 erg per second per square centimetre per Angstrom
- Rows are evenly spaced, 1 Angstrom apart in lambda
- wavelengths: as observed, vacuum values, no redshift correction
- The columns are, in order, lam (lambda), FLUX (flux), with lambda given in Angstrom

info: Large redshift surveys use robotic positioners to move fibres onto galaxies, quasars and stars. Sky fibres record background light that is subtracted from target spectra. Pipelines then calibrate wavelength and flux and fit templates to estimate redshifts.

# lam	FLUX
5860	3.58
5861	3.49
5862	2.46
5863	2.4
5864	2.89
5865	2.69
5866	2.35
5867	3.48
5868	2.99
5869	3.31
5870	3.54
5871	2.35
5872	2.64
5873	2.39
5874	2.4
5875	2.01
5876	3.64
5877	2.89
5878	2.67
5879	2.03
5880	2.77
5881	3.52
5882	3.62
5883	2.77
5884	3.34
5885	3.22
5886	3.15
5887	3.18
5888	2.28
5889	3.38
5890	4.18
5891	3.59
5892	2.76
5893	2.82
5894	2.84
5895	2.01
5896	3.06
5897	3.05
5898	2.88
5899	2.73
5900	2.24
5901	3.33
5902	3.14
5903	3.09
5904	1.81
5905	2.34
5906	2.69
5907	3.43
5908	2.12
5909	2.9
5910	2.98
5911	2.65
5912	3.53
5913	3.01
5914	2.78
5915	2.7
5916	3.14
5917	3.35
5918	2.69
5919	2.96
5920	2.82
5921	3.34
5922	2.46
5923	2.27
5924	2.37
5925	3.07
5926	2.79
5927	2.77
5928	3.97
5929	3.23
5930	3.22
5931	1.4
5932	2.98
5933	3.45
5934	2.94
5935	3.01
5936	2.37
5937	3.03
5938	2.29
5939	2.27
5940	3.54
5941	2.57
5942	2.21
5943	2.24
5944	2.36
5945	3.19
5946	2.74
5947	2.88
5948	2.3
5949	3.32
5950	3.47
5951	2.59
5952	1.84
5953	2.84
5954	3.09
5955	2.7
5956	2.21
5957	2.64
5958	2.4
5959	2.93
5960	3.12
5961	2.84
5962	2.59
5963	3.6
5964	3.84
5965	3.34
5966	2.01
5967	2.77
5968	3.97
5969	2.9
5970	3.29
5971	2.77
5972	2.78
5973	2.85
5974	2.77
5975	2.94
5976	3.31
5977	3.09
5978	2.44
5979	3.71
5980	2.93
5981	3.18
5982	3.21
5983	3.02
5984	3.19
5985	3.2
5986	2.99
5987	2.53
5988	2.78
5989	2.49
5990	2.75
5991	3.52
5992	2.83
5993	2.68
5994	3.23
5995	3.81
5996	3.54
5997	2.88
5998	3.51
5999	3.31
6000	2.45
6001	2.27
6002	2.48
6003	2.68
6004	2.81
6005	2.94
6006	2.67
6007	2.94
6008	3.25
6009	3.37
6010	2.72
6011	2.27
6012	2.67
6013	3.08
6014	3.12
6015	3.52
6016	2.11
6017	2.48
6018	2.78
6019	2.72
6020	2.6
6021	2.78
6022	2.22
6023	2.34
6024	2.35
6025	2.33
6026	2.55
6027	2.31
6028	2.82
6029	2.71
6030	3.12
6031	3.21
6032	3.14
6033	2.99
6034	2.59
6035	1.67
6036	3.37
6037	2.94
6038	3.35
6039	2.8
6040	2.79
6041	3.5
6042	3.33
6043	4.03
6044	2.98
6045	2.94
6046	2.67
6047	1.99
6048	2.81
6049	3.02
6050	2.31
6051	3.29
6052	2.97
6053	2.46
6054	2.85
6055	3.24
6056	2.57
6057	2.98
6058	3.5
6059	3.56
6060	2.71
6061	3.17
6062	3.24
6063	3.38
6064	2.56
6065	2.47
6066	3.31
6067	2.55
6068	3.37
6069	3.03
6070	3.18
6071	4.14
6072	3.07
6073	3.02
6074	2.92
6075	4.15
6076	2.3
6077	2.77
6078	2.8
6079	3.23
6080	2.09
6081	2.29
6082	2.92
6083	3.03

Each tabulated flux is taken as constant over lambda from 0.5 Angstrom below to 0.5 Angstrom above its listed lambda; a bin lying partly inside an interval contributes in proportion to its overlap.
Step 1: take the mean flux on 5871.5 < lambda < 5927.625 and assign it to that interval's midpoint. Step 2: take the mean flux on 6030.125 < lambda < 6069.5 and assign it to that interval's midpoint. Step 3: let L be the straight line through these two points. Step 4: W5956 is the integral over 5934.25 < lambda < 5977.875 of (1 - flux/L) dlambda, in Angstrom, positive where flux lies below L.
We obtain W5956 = 1.15 Angstrom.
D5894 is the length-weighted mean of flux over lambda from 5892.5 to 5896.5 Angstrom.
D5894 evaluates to 2.68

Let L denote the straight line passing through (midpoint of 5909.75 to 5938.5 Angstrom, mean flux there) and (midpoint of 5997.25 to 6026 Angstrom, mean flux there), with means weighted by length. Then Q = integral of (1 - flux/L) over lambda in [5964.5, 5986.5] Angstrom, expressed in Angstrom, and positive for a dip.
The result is -1.8 Angstrom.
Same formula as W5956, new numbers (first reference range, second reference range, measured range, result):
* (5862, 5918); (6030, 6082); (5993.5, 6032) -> 1.72 Angstrom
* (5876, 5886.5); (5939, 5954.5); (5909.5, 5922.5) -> -0.38 Angstrom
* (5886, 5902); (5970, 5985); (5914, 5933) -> 0.72 Angstrom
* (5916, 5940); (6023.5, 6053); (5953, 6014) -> -2.17 Angstrom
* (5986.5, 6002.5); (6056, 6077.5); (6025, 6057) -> 1.78 Angstrom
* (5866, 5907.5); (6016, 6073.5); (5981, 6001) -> -0.93 Angstrom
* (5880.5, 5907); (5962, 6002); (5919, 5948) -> 2.18 Angstrom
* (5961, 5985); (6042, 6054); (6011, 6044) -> 1.26 Angstrom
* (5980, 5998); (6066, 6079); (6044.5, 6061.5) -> 1.21 Angstrom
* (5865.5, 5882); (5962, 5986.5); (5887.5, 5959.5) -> 3.40 Angstrom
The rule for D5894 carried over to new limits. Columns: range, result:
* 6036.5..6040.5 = 2.97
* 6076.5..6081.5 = 2.64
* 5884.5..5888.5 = 2.96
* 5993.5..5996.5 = 3.53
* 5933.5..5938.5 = 2.73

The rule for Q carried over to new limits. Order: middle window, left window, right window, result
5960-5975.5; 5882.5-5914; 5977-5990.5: -0.4 Angstrom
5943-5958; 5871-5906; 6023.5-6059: 0.9 Angstrom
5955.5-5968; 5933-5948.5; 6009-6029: -1.1 Angstrom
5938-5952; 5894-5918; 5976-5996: 1.1 Angstrom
